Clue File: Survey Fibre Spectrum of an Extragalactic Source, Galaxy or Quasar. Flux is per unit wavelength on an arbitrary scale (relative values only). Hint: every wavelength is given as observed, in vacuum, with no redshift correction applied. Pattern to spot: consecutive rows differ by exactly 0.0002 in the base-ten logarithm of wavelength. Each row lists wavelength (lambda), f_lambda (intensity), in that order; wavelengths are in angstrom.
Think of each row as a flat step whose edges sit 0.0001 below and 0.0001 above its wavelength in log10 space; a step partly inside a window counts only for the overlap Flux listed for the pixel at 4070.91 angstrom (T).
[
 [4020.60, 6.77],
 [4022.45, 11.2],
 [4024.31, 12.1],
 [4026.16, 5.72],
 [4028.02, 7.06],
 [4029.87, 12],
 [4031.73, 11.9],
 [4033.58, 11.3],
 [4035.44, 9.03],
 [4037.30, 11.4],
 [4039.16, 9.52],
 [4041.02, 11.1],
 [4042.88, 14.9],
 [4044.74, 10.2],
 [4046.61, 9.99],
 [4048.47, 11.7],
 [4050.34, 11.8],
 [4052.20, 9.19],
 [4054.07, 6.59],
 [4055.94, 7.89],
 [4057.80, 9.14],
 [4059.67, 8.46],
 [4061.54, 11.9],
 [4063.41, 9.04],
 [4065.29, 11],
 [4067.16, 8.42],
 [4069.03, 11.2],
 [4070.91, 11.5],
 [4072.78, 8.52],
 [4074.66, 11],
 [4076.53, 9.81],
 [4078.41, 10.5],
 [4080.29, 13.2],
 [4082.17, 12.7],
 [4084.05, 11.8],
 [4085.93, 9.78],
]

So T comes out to 11.5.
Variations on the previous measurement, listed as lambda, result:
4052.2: 9.19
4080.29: 13.2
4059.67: 8.46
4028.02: 7.06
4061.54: 11.9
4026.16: 5.72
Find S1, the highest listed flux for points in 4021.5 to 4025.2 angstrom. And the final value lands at 12.1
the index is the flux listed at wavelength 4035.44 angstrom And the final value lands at 9.03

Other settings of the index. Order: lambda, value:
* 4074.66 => 11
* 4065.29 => 11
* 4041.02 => 11.1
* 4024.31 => 12.1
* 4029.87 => 12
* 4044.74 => 10.2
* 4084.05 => 11.8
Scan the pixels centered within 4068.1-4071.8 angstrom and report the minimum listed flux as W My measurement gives 11.2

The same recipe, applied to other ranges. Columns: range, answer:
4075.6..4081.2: 9.81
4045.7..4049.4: 9.99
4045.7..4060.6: 6.59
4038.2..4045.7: 9.52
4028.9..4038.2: 9.03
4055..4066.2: 7.89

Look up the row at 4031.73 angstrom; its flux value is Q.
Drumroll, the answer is 11.9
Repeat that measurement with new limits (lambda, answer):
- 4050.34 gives 11.8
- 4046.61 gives 9.99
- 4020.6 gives 6.77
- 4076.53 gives 9.81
